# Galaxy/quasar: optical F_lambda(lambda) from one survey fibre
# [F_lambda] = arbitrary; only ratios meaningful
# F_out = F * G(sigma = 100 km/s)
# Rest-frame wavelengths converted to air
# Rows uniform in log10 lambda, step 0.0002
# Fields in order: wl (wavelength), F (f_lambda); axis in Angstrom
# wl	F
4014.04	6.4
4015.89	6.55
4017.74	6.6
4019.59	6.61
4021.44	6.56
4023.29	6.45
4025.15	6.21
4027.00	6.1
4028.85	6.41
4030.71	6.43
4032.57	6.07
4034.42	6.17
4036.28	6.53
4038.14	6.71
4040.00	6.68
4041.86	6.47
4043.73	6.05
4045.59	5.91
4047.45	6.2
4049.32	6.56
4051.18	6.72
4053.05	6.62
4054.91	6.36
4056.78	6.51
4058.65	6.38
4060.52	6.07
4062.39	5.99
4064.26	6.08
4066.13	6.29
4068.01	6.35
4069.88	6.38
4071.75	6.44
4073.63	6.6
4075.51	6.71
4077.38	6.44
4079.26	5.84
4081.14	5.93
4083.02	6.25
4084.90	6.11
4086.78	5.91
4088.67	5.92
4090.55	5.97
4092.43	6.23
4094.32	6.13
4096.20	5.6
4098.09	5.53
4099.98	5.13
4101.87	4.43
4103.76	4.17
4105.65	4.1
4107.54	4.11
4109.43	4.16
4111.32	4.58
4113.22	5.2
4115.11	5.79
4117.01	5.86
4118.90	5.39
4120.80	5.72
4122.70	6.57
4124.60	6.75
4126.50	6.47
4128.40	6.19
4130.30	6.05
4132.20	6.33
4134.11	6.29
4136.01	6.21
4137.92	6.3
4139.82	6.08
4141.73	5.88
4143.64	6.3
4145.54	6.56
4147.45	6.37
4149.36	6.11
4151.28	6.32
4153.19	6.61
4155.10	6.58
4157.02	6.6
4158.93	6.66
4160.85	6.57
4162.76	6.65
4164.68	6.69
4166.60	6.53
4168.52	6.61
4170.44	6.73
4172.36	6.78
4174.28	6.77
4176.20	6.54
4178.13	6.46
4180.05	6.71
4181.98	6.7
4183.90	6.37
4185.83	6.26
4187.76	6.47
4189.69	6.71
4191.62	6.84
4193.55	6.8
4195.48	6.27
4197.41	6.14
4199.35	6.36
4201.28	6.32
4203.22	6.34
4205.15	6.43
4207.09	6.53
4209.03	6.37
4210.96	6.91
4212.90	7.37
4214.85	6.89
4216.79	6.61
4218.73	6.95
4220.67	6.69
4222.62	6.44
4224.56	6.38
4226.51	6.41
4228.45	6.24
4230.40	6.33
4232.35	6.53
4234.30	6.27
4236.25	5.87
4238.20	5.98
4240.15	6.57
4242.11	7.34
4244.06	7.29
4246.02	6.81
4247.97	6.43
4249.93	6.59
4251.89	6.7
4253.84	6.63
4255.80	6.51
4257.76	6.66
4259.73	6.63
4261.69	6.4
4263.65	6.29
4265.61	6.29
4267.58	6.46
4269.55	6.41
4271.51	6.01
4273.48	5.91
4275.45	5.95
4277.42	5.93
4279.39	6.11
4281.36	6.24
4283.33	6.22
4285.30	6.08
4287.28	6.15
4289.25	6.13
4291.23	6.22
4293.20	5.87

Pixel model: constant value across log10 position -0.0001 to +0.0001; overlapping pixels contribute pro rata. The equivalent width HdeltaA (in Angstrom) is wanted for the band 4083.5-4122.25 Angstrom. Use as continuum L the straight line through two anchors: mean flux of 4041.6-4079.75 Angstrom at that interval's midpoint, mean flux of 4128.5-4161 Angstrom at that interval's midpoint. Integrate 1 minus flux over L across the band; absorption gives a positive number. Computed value 6.1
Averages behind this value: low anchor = 6.34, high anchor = 6.33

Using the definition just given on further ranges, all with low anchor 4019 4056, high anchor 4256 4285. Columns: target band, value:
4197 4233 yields -1.5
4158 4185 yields -1.3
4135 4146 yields 0.2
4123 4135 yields 0.0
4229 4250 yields -0.9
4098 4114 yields 4.5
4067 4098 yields 1.0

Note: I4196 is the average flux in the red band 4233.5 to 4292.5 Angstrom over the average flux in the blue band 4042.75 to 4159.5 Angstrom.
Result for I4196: 1.06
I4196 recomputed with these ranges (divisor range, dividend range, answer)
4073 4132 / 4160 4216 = 1.16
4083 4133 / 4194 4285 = 1.16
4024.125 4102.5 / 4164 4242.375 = 1.06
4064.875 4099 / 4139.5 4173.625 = 1.06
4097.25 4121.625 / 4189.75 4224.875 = 1.34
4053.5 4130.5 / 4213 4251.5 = 1.13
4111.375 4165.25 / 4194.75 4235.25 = 1.05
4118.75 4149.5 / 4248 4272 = 1.04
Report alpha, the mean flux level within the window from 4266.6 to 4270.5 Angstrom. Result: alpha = 6.43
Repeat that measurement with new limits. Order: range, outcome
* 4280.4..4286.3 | 6.18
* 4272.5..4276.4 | 5.93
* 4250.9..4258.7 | 6.63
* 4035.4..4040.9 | 6.64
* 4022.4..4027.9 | 6.25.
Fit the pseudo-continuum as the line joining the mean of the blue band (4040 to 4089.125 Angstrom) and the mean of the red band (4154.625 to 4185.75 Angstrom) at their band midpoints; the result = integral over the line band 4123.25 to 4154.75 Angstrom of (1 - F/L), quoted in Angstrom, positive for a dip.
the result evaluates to 1.0 Angstrom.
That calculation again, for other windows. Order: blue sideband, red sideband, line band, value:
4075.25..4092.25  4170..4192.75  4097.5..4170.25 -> 5.2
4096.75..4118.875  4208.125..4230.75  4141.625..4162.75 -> -3.3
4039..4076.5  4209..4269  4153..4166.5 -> -0.3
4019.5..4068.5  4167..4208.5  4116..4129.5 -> 0.7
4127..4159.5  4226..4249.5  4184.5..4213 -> -0.4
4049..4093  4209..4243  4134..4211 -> -0.1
